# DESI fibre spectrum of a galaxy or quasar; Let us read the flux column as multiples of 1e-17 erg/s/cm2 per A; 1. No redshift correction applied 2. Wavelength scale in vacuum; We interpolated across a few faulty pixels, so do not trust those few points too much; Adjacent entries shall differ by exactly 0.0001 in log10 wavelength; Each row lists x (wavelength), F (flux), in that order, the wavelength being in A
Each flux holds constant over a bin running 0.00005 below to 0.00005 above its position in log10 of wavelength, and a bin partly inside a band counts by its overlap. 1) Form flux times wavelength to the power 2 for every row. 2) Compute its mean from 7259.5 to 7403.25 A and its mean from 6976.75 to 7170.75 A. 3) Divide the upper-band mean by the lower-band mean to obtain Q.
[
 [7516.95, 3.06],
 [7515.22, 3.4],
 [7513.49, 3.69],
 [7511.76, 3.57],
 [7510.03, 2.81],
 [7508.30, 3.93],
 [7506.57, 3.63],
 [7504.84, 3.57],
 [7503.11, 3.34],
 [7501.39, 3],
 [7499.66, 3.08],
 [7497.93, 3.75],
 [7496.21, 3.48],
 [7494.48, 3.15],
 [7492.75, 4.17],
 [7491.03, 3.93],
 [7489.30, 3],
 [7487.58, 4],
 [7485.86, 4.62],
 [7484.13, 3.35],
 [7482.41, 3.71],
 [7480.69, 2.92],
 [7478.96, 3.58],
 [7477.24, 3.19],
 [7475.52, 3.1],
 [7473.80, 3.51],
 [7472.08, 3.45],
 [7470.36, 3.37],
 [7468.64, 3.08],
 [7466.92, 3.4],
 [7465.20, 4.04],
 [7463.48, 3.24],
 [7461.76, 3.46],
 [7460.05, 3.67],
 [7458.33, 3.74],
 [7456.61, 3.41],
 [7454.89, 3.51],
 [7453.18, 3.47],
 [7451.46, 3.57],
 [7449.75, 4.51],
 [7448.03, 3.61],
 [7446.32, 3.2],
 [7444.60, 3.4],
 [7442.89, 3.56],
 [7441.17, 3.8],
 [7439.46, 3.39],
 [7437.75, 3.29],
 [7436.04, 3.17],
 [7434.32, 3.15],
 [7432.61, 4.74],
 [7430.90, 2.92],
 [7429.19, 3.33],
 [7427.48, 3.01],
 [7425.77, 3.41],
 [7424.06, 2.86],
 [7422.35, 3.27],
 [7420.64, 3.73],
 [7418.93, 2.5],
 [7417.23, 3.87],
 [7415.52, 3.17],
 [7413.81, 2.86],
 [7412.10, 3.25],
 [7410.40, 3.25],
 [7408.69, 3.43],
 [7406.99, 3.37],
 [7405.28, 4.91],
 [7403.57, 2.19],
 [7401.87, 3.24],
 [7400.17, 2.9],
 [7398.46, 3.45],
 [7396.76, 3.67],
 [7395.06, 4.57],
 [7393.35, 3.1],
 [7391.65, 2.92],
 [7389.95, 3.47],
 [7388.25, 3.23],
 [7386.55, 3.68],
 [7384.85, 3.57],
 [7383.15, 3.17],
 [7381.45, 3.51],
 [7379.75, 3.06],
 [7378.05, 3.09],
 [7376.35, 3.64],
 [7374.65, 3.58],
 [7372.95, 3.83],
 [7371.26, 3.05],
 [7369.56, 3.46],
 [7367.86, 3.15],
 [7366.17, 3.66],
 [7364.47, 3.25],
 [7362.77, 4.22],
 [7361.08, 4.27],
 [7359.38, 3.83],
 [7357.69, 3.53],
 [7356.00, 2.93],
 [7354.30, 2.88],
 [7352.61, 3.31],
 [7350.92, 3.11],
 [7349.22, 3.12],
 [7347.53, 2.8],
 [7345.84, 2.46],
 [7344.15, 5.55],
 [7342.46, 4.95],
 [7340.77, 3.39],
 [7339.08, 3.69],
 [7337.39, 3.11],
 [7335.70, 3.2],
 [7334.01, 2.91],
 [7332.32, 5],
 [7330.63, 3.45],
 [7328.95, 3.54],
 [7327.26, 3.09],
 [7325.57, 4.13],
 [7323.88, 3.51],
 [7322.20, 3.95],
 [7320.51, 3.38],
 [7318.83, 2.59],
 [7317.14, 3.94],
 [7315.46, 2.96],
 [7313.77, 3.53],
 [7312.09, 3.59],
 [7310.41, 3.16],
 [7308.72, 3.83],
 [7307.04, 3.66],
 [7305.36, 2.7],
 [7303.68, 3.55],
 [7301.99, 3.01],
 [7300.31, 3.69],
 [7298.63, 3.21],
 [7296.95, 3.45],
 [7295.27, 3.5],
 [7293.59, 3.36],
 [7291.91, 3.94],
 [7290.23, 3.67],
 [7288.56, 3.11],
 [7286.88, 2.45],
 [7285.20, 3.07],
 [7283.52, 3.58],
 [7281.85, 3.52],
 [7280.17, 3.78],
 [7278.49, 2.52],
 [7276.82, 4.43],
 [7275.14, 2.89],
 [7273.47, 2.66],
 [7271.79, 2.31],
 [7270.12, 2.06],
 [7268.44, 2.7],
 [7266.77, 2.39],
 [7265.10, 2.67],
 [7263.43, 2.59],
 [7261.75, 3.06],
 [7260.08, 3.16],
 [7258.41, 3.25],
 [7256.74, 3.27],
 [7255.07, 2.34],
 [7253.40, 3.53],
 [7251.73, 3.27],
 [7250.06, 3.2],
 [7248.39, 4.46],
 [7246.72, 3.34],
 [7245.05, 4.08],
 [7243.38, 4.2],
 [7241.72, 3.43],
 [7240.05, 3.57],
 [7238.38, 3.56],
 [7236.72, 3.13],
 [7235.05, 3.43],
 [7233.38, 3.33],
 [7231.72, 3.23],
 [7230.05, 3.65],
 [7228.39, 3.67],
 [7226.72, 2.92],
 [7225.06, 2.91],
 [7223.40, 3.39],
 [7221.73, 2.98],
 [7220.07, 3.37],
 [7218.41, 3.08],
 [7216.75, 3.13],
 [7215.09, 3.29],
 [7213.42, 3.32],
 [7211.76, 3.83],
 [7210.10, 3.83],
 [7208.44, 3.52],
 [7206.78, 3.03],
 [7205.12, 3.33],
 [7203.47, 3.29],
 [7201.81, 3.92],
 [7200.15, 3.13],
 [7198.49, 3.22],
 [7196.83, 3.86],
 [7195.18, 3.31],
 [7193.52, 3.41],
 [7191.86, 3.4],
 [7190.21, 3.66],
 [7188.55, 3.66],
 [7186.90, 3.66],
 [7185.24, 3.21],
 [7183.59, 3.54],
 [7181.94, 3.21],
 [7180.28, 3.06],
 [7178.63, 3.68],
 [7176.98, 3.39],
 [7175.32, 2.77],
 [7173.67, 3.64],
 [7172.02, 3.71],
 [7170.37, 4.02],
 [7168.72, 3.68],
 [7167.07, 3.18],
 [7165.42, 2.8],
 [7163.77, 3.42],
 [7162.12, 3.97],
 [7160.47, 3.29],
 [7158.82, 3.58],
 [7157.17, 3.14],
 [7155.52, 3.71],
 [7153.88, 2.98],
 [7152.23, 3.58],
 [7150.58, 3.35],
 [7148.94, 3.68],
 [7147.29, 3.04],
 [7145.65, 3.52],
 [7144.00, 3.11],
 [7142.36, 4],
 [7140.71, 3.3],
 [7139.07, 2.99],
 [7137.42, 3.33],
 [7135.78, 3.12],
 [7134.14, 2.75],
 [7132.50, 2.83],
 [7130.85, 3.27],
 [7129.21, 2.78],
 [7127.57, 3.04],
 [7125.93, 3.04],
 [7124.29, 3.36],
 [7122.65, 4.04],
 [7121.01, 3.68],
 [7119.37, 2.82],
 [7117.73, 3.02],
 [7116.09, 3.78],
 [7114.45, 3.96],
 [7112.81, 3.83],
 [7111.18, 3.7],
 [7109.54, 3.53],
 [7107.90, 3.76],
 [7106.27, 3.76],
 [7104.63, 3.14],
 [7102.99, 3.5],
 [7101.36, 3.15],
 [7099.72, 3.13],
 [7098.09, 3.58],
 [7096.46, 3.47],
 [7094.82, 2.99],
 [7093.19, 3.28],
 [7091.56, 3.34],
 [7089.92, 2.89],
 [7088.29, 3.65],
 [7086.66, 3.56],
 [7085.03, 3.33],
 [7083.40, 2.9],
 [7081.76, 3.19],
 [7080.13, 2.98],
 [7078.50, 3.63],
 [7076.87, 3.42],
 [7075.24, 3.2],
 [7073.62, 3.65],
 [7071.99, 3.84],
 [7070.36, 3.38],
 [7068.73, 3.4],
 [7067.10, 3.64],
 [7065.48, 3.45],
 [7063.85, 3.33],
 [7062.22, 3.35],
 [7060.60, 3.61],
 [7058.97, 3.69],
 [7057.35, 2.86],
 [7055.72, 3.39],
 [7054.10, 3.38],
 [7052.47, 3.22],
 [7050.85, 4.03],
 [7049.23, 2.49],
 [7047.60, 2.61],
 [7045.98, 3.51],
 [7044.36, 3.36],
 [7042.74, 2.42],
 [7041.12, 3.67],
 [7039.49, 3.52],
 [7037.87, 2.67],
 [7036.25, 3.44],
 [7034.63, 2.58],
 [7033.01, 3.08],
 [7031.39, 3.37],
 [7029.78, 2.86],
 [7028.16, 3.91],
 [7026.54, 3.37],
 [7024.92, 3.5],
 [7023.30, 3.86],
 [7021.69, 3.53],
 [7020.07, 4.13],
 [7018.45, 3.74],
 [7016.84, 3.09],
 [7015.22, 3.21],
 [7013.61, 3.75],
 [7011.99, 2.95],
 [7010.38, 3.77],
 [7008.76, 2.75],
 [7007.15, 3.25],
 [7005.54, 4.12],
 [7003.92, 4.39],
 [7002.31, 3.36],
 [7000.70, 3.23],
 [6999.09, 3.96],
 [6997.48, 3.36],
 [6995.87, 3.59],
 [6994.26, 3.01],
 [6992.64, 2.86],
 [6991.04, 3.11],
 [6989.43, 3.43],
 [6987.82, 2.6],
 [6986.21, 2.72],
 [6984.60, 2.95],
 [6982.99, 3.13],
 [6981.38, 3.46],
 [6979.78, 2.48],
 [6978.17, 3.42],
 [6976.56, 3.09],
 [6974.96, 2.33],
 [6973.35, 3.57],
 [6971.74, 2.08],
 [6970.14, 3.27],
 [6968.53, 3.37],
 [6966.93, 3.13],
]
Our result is 1.08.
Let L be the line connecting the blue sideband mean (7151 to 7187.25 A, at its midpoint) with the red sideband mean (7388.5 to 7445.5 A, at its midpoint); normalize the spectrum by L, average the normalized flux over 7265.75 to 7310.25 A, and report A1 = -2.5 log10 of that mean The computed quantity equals 0.066 mag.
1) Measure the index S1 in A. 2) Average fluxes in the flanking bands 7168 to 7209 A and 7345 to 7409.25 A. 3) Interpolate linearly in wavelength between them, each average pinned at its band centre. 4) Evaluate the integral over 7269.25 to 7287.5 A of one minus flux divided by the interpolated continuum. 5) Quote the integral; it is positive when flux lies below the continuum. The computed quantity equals 2.1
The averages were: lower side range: 3.45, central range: 3.03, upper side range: 3.38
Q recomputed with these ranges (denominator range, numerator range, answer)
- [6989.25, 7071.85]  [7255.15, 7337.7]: 1.04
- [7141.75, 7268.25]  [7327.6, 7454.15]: 1.08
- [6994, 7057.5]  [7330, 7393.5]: 1.14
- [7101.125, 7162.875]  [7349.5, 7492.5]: 1.10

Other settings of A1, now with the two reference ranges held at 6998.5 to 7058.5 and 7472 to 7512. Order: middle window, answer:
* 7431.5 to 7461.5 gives -0.034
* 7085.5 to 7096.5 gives 0.025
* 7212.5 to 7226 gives 0.075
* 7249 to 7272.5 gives 0.196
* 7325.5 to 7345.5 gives -0.102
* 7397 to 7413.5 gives 0.044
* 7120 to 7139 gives 0.065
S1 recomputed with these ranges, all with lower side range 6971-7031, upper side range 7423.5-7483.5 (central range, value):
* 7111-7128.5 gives -0.67 A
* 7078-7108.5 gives 0.07 A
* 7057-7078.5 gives -0.95 A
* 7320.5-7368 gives -2.20 A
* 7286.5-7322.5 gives 0.26 A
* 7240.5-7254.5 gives -1.15 A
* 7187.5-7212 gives -0.88 A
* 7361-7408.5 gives -0.40 A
